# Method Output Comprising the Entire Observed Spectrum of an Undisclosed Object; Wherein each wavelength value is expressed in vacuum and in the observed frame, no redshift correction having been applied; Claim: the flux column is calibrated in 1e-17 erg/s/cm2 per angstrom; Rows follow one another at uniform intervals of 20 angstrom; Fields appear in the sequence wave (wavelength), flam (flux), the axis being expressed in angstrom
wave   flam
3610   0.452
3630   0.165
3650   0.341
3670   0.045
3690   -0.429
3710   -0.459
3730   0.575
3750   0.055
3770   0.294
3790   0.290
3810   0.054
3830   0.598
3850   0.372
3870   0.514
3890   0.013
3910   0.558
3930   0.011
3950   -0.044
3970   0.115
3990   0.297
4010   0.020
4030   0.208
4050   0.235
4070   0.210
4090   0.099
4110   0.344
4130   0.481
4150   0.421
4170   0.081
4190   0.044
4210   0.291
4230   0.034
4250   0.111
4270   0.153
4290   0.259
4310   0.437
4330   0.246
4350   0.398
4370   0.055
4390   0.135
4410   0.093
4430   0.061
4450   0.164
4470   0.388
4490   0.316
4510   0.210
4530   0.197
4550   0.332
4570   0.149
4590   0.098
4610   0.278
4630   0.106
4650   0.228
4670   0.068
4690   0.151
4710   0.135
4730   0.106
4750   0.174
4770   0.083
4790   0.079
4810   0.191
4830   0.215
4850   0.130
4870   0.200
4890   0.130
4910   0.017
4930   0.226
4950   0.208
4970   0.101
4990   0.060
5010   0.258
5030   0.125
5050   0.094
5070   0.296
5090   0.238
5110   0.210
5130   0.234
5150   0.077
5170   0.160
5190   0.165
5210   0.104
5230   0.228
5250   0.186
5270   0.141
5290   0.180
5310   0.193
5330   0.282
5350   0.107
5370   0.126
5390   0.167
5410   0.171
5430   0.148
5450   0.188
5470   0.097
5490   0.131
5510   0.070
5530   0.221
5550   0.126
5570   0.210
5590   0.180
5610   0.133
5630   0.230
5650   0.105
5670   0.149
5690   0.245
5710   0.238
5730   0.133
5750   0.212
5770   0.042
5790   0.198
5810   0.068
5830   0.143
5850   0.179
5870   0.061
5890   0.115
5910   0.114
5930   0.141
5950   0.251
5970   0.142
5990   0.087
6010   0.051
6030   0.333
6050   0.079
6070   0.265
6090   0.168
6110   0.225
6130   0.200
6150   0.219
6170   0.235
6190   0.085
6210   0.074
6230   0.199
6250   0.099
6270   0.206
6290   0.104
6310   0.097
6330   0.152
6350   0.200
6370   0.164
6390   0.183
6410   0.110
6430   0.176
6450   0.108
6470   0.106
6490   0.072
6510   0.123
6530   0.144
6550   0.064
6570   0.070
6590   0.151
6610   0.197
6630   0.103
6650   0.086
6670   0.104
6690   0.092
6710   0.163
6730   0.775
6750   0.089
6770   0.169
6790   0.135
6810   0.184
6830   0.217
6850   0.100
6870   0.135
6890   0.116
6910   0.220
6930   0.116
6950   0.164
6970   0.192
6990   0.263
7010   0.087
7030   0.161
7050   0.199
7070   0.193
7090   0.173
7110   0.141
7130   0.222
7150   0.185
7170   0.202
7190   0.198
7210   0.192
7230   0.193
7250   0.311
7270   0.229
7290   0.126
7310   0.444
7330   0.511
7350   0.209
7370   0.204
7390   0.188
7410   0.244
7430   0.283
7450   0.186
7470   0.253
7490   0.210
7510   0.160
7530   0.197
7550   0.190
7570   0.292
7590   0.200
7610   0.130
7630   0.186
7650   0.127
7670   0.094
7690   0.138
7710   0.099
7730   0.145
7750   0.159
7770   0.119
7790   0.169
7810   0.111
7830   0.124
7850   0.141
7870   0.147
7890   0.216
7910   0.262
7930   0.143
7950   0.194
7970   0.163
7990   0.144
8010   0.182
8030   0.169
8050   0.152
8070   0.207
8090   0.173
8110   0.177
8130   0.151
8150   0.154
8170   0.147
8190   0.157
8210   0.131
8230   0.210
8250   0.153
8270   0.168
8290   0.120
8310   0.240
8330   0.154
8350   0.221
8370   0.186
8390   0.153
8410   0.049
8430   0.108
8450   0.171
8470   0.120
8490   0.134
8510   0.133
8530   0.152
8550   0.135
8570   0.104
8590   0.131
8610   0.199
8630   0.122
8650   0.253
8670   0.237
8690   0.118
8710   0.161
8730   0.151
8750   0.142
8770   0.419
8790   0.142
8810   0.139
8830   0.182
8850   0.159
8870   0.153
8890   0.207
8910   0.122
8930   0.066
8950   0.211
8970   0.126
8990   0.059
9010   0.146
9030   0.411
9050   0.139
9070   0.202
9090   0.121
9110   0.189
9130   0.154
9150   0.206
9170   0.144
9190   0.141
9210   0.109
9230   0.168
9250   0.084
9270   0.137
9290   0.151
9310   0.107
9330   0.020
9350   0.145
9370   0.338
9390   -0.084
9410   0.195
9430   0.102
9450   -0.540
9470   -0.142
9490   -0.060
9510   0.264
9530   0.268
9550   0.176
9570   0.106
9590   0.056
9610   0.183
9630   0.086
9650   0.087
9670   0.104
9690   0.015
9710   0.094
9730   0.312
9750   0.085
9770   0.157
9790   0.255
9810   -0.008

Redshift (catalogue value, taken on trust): 0.80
